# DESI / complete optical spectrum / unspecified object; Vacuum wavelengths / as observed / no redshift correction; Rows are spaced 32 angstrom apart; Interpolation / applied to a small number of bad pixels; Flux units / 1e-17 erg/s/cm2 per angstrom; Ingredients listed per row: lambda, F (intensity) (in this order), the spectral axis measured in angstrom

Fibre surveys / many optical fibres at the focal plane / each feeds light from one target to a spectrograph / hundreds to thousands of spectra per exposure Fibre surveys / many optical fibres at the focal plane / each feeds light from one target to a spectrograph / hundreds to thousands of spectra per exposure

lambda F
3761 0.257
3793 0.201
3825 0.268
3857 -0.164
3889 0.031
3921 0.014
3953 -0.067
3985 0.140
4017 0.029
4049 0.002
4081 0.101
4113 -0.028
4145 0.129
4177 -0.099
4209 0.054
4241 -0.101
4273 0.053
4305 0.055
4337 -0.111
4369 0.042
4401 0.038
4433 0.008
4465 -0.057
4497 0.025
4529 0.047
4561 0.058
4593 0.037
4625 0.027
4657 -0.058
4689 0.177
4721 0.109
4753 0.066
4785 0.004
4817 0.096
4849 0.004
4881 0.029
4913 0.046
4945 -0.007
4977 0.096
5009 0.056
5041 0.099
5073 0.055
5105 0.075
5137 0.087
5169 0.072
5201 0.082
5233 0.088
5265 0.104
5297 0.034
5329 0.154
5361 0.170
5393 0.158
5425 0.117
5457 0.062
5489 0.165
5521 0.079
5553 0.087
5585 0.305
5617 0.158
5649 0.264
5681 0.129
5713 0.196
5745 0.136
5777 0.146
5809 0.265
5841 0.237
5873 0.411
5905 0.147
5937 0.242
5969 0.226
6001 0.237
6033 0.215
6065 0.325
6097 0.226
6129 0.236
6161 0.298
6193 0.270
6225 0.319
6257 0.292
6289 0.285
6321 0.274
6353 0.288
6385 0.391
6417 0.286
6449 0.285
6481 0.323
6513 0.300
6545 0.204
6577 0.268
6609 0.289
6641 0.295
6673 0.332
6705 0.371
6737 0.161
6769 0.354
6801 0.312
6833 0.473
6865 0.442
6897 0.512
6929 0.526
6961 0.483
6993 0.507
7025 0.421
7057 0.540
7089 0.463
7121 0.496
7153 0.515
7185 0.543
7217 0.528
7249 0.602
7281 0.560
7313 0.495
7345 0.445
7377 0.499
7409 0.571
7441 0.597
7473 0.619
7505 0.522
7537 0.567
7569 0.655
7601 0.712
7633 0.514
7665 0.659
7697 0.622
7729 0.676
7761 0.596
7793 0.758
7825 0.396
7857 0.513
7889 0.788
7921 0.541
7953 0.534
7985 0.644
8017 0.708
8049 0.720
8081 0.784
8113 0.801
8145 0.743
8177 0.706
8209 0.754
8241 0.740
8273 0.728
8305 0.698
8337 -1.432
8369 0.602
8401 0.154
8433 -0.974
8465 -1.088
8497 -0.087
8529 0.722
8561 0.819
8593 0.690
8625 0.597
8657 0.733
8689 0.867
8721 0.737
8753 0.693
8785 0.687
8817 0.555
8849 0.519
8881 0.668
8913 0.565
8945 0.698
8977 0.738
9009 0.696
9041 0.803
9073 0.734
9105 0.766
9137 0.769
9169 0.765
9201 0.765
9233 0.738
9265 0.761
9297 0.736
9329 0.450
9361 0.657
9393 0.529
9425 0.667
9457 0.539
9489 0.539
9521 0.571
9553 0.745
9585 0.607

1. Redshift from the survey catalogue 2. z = 0.71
